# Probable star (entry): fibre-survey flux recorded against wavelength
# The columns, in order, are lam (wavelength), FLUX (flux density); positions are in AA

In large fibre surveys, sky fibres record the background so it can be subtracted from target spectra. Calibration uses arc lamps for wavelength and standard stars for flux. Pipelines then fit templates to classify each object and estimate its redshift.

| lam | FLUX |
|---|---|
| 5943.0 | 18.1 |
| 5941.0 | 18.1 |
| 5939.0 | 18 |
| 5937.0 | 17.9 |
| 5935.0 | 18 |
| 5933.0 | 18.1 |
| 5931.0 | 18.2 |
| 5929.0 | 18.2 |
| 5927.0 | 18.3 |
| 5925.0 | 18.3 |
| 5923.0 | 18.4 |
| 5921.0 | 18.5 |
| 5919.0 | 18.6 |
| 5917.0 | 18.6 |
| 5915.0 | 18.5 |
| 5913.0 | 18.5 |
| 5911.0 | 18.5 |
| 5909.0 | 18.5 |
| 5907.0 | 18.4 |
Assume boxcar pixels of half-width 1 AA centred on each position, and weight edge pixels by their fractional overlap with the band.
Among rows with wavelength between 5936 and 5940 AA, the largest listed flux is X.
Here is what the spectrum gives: 18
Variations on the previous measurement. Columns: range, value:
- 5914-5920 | 18.6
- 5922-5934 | 18.4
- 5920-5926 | 18.5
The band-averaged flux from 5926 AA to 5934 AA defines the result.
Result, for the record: 18.2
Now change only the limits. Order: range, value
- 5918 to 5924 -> 18.5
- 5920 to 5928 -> 18.4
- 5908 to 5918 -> 18.5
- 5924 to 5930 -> 18.3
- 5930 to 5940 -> 18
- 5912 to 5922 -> 18.5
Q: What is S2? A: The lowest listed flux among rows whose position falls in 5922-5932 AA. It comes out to 18.2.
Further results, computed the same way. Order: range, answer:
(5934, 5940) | 17.9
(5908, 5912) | 18.5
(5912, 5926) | 18.3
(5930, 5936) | 18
